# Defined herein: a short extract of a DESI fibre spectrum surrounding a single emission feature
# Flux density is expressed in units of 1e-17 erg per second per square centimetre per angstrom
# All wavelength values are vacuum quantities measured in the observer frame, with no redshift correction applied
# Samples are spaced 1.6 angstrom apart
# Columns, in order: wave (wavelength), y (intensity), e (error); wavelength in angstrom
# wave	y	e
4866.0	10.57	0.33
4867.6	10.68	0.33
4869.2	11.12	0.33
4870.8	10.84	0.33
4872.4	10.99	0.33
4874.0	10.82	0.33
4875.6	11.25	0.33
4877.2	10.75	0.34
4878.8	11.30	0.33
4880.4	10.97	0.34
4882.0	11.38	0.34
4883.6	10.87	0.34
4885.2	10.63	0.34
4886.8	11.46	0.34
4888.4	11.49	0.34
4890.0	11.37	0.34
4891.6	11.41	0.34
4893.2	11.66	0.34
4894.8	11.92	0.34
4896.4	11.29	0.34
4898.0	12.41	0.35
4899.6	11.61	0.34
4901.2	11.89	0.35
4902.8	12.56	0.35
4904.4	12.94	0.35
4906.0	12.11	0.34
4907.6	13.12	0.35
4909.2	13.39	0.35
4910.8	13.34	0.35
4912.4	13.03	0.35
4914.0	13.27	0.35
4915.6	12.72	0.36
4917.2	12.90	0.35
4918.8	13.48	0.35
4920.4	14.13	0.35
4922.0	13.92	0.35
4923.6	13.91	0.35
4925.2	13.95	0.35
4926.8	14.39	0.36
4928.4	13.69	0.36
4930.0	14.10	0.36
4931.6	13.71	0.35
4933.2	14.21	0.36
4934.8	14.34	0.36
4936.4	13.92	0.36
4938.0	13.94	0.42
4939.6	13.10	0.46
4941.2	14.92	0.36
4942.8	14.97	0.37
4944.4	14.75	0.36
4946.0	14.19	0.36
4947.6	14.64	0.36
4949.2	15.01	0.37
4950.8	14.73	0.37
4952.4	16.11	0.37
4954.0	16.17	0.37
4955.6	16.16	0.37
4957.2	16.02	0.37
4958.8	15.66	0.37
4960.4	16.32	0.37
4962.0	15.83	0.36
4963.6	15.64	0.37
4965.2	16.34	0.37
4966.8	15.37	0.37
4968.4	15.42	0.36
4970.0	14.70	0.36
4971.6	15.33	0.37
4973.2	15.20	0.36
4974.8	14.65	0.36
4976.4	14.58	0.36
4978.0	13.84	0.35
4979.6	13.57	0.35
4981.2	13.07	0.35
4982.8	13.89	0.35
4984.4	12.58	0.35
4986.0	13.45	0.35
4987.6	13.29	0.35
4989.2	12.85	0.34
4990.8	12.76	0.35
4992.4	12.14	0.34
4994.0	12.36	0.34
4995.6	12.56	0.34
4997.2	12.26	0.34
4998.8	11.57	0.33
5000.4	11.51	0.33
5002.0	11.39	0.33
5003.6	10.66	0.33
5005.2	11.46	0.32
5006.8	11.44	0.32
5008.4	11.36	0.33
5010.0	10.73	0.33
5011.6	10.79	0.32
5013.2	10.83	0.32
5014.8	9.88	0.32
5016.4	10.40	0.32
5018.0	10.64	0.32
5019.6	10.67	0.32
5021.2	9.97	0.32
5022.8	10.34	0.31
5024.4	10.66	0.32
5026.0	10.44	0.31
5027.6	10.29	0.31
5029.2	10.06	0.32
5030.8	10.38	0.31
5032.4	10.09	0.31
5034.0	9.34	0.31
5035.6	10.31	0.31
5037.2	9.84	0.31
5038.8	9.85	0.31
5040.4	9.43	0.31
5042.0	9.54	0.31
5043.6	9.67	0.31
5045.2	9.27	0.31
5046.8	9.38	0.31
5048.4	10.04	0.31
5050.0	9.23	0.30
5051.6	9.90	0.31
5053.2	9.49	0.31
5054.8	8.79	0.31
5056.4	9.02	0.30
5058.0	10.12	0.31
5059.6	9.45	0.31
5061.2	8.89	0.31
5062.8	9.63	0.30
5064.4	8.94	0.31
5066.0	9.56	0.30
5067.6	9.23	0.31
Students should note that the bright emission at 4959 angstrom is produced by C III] 1909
